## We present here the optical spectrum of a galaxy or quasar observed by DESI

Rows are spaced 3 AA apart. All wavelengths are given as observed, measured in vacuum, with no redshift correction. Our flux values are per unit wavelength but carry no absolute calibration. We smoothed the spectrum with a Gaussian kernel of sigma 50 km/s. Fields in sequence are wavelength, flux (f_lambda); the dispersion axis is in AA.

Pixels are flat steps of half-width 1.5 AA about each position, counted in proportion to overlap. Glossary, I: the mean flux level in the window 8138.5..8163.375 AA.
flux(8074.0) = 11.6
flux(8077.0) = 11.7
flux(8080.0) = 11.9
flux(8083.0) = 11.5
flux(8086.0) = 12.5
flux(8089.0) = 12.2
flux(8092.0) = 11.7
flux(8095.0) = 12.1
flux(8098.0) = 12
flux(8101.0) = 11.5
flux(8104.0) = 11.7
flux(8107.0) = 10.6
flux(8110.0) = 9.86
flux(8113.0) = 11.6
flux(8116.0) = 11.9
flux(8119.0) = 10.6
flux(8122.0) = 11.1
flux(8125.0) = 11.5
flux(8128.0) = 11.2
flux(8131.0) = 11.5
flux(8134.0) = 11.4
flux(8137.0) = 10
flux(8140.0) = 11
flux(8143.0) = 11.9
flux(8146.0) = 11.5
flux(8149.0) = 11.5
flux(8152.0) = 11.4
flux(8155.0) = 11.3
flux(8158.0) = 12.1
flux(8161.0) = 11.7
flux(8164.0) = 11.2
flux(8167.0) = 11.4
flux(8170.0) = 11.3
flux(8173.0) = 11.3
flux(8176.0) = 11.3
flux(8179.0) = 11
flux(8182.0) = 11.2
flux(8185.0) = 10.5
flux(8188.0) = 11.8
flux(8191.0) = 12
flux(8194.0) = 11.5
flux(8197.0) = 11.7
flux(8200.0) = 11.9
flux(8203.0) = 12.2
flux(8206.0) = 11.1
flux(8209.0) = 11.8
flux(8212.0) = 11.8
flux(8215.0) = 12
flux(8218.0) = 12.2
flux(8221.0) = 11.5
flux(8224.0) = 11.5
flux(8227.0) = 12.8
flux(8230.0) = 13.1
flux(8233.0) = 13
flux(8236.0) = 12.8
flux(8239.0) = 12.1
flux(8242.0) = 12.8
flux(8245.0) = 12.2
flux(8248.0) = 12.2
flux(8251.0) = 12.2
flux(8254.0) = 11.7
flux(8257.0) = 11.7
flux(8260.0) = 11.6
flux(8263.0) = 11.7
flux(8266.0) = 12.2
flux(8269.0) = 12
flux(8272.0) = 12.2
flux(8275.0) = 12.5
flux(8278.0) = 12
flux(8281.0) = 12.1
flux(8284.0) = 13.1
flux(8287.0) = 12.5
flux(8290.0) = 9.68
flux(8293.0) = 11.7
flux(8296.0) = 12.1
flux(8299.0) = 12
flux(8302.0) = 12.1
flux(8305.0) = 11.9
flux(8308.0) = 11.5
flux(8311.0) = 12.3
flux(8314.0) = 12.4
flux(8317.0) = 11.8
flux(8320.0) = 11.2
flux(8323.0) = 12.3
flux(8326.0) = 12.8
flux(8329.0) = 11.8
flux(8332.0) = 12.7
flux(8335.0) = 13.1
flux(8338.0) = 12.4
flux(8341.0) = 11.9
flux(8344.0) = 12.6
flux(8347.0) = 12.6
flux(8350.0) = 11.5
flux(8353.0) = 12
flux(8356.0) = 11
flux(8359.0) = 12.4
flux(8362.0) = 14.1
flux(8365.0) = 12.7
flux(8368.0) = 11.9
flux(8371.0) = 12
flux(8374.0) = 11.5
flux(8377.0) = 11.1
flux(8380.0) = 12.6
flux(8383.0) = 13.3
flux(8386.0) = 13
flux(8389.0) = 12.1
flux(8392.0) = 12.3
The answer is 11.5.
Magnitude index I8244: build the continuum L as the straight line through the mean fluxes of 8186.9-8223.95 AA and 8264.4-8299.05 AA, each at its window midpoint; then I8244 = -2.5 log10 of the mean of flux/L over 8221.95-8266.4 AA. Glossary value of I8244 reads -0.03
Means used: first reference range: 11.8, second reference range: 12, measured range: 12.2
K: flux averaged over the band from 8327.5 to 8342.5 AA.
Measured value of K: 12.4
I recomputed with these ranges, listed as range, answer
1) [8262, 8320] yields 12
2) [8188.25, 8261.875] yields 12.1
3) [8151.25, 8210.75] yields 11.5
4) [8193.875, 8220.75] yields 11.8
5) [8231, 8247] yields 12.6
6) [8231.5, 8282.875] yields 12.2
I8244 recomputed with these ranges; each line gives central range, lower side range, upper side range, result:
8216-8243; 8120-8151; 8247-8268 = -0.06 mag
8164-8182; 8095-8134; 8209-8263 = 0.04 mag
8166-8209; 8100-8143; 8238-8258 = 0.02 mag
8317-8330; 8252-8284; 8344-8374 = 0.01 mag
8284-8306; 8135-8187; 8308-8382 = 0.01 mag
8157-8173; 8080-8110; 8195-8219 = 0.02 mag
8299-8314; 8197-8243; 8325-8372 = 0.03 mag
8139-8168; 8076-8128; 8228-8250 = 0.04 mag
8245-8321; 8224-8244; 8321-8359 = 0.05 mag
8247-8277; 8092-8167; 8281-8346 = -0.01 mag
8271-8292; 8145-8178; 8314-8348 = 0.00 mag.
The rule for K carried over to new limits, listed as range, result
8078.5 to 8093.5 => 12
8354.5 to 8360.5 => 11.7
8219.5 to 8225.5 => 11.5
